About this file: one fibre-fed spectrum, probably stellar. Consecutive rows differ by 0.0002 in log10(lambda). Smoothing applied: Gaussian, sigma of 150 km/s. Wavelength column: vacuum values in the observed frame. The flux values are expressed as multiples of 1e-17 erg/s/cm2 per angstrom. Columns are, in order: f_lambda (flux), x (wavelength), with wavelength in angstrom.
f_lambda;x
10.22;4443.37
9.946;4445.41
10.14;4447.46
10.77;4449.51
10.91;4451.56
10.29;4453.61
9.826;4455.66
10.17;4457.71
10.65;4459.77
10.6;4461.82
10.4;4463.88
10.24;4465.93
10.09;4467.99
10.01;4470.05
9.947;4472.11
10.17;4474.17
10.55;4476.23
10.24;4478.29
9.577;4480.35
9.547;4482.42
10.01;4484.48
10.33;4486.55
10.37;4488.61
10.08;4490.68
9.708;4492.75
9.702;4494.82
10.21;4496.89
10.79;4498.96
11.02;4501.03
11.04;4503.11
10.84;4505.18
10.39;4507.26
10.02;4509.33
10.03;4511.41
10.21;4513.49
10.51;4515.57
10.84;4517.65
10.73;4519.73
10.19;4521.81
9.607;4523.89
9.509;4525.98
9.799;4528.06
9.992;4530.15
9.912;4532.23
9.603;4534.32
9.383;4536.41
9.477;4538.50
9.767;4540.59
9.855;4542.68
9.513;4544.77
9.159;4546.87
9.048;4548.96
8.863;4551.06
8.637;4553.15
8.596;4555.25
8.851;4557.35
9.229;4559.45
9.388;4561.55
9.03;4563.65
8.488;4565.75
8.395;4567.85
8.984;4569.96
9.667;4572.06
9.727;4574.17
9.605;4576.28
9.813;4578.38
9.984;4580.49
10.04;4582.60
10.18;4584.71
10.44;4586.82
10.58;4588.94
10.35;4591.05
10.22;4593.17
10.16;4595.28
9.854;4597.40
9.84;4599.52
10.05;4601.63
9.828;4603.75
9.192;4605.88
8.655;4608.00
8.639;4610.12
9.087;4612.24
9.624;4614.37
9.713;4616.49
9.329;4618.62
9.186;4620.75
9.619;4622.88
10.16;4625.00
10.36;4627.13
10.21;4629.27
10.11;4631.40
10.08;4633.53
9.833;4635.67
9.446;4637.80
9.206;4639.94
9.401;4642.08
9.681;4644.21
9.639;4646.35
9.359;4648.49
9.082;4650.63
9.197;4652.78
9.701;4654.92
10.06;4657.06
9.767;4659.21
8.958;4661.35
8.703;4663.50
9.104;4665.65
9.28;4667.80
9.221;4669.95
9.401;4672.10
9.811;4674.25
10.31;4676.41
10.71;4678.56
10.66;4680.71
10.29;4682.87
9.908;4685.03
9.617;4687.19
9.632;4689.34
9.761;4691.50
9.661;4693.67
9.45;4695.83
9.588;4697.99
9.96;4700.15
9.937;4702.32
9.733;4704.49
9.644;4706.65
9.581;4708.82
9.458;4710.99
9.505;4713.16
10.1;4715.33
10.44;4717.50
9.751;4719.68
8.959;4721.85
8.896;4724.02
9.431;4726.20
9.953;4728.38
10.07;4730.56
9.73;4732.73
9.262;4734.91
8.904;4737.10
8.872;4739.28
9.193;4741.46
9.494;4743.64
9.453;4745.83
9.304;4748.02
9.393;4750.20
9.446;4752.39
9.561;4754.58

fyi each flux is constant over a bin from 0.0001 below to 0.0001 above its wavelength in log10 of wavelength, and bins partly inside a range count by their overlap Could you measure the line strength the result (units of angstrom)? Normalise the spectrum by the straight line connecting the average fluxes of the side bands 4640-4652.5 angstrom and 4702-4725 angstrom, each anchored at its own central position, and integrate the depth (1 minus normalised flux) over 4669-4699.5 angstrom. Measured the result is -1.1 angstrom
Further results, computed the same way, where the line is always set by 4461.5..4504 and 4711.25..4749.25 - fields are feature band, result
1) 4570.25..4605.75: -0.3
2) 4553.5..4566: 1.3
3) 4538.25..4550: 0.7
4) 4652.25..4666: 0.5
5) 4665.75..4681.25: -0.3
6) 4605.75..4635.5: 0.7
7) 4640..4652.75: 0.4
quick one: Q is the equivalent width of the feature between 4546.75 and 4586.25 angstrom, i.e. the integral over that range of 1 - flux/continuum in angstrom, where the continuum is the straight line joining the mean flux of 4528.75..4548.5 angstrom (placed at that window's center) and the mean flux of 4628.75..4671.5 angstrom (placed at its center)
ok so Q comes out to 1.3 angstrom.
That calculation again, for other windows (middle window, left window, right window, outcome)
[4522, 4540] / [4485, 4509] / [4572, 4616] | 0.9 angstrom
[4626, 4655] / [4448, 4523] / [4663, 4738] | 0.6 angstrom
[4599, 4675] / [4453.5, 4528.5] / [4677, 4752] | 2.7 angstrom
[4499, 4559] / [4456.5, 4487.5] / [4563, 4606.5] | 0.7 angstrom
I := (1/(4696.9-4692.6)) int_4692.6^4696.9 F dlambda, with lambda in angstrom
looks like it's 9.56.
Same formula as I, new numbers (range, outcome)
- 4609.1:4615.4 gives 9.11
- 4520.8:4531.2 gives 9.82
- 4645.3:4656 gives 9.4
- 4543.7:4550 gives 9.24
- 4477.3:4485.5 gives 9.84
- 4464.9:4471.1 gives 10.1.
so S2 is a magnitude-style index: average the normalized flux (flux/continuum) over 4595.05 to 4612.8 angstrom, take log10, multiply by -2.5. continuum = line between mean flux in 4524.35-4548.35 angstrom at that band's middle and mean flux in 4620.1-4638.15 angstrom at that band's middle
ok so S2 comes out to 0.043 mag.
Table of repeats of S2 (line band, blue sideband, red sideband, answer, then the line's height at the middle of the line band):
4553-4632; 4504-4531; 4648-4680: 0.03 mag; 9.86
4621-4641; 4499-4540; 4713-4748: -0.01 mag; 9.81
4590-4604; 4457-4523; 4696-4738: -0.01 mag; 9.97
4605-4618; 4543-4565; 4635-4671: 0.01 mag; 9.25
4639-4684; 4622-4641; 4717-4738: 0.02 mag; 9.78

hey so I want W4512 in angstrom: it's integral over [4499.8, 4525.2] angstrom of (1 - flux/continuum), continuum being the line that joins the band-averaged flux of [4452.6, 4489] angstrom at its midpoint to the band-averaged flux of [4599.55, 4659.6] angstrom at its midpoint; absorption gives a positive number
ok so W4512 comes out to -1.10 angstrom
